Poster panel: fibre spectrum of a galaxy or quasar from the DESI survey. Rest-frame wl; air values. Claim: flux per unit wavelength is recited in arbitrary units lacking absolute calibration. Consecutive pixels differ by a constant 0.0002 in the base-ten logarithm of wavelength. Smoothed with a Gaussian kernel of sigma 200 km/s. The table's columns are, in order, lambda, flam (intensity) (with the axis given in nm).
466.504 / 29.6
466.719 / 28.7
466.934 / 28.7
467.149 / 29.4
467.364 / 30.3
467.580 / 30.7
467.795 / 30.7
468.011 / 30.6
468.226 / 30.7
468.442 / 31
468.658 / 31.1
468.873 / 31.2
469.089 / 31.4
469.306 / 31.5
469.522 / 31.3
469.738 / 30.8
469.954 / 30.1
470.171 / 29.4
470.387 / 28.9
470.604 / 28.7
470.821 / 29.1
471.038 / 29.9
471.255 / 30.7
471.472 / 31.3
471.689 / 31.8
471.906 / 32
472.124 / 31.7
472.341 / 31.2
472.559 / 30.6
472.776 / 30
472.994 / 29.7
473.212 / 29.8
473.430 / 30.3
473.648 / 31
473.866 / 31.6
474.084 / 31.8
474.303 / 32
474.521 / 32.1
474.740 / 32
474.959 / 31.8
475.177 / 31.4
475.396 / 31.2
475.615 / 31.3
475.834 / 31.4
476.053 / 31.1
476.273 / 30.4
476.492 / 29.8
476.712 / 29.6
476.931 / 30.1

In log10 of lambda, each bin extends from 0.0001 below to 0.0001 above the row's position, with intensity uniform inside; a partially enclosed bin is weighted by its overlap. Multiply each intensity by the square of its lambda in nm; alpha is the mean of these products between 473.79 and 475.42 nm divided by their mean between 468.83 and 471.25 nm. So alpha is 1.1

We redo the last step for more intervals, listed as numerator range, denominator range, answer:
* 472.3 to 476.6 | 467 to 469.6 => 1.03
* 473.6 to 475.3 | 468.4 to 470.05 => 1.04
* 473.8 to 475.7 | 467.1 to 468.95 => 1.06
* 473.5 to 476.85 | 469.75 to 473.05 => 1.04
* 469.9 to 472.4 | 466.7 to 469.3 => 1.01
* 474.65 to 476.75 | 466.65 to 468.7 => 1.06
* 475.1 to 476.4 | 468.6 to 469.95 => 1.03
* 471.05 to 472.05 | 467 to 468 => 1.05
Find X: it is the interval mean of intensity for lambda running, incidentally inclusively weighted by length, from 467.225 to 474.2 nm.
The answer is 30.6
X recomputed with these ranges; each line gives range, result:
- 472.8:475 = 31.1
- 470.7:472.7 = 30.9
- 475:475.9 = 31.4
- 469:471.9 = 30.4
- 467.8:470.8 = 30.5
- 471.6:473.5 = 30.8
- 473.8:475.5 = 31.7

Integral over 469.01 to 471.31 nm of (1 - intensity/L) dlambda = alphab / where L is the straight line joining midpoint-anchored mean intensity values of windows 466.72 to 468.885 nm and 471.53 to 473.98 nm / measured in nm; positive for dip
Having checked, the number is 0.03 nm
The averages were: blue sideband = 30.3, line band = 30.1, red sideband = 30.9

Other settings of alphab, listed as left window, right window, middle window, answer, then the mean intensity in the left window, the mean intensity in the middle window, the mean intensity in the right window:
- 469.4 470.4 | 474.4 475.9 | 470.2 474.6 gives 0.03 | 30.3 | 30.7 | 31.6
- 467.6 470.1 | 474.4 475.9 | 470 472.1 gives 0.06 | 30.9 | 30.2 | 31.6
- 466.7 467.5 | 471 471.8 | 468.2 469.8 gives -0.06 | 29.4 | 31.2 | 31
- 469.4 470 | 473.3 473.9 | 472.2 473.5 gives 0.02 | 30.9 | 30.3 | 30.9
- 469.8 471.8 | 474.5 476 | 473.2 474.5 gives -0.01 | 30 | 31.3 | 31.6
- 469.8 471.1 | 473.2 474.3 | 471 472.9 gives -0.06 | 29.4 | 31.1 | 31.1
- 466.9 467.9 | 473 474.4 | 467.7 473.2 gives -0.02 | 30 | 30.6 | 31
